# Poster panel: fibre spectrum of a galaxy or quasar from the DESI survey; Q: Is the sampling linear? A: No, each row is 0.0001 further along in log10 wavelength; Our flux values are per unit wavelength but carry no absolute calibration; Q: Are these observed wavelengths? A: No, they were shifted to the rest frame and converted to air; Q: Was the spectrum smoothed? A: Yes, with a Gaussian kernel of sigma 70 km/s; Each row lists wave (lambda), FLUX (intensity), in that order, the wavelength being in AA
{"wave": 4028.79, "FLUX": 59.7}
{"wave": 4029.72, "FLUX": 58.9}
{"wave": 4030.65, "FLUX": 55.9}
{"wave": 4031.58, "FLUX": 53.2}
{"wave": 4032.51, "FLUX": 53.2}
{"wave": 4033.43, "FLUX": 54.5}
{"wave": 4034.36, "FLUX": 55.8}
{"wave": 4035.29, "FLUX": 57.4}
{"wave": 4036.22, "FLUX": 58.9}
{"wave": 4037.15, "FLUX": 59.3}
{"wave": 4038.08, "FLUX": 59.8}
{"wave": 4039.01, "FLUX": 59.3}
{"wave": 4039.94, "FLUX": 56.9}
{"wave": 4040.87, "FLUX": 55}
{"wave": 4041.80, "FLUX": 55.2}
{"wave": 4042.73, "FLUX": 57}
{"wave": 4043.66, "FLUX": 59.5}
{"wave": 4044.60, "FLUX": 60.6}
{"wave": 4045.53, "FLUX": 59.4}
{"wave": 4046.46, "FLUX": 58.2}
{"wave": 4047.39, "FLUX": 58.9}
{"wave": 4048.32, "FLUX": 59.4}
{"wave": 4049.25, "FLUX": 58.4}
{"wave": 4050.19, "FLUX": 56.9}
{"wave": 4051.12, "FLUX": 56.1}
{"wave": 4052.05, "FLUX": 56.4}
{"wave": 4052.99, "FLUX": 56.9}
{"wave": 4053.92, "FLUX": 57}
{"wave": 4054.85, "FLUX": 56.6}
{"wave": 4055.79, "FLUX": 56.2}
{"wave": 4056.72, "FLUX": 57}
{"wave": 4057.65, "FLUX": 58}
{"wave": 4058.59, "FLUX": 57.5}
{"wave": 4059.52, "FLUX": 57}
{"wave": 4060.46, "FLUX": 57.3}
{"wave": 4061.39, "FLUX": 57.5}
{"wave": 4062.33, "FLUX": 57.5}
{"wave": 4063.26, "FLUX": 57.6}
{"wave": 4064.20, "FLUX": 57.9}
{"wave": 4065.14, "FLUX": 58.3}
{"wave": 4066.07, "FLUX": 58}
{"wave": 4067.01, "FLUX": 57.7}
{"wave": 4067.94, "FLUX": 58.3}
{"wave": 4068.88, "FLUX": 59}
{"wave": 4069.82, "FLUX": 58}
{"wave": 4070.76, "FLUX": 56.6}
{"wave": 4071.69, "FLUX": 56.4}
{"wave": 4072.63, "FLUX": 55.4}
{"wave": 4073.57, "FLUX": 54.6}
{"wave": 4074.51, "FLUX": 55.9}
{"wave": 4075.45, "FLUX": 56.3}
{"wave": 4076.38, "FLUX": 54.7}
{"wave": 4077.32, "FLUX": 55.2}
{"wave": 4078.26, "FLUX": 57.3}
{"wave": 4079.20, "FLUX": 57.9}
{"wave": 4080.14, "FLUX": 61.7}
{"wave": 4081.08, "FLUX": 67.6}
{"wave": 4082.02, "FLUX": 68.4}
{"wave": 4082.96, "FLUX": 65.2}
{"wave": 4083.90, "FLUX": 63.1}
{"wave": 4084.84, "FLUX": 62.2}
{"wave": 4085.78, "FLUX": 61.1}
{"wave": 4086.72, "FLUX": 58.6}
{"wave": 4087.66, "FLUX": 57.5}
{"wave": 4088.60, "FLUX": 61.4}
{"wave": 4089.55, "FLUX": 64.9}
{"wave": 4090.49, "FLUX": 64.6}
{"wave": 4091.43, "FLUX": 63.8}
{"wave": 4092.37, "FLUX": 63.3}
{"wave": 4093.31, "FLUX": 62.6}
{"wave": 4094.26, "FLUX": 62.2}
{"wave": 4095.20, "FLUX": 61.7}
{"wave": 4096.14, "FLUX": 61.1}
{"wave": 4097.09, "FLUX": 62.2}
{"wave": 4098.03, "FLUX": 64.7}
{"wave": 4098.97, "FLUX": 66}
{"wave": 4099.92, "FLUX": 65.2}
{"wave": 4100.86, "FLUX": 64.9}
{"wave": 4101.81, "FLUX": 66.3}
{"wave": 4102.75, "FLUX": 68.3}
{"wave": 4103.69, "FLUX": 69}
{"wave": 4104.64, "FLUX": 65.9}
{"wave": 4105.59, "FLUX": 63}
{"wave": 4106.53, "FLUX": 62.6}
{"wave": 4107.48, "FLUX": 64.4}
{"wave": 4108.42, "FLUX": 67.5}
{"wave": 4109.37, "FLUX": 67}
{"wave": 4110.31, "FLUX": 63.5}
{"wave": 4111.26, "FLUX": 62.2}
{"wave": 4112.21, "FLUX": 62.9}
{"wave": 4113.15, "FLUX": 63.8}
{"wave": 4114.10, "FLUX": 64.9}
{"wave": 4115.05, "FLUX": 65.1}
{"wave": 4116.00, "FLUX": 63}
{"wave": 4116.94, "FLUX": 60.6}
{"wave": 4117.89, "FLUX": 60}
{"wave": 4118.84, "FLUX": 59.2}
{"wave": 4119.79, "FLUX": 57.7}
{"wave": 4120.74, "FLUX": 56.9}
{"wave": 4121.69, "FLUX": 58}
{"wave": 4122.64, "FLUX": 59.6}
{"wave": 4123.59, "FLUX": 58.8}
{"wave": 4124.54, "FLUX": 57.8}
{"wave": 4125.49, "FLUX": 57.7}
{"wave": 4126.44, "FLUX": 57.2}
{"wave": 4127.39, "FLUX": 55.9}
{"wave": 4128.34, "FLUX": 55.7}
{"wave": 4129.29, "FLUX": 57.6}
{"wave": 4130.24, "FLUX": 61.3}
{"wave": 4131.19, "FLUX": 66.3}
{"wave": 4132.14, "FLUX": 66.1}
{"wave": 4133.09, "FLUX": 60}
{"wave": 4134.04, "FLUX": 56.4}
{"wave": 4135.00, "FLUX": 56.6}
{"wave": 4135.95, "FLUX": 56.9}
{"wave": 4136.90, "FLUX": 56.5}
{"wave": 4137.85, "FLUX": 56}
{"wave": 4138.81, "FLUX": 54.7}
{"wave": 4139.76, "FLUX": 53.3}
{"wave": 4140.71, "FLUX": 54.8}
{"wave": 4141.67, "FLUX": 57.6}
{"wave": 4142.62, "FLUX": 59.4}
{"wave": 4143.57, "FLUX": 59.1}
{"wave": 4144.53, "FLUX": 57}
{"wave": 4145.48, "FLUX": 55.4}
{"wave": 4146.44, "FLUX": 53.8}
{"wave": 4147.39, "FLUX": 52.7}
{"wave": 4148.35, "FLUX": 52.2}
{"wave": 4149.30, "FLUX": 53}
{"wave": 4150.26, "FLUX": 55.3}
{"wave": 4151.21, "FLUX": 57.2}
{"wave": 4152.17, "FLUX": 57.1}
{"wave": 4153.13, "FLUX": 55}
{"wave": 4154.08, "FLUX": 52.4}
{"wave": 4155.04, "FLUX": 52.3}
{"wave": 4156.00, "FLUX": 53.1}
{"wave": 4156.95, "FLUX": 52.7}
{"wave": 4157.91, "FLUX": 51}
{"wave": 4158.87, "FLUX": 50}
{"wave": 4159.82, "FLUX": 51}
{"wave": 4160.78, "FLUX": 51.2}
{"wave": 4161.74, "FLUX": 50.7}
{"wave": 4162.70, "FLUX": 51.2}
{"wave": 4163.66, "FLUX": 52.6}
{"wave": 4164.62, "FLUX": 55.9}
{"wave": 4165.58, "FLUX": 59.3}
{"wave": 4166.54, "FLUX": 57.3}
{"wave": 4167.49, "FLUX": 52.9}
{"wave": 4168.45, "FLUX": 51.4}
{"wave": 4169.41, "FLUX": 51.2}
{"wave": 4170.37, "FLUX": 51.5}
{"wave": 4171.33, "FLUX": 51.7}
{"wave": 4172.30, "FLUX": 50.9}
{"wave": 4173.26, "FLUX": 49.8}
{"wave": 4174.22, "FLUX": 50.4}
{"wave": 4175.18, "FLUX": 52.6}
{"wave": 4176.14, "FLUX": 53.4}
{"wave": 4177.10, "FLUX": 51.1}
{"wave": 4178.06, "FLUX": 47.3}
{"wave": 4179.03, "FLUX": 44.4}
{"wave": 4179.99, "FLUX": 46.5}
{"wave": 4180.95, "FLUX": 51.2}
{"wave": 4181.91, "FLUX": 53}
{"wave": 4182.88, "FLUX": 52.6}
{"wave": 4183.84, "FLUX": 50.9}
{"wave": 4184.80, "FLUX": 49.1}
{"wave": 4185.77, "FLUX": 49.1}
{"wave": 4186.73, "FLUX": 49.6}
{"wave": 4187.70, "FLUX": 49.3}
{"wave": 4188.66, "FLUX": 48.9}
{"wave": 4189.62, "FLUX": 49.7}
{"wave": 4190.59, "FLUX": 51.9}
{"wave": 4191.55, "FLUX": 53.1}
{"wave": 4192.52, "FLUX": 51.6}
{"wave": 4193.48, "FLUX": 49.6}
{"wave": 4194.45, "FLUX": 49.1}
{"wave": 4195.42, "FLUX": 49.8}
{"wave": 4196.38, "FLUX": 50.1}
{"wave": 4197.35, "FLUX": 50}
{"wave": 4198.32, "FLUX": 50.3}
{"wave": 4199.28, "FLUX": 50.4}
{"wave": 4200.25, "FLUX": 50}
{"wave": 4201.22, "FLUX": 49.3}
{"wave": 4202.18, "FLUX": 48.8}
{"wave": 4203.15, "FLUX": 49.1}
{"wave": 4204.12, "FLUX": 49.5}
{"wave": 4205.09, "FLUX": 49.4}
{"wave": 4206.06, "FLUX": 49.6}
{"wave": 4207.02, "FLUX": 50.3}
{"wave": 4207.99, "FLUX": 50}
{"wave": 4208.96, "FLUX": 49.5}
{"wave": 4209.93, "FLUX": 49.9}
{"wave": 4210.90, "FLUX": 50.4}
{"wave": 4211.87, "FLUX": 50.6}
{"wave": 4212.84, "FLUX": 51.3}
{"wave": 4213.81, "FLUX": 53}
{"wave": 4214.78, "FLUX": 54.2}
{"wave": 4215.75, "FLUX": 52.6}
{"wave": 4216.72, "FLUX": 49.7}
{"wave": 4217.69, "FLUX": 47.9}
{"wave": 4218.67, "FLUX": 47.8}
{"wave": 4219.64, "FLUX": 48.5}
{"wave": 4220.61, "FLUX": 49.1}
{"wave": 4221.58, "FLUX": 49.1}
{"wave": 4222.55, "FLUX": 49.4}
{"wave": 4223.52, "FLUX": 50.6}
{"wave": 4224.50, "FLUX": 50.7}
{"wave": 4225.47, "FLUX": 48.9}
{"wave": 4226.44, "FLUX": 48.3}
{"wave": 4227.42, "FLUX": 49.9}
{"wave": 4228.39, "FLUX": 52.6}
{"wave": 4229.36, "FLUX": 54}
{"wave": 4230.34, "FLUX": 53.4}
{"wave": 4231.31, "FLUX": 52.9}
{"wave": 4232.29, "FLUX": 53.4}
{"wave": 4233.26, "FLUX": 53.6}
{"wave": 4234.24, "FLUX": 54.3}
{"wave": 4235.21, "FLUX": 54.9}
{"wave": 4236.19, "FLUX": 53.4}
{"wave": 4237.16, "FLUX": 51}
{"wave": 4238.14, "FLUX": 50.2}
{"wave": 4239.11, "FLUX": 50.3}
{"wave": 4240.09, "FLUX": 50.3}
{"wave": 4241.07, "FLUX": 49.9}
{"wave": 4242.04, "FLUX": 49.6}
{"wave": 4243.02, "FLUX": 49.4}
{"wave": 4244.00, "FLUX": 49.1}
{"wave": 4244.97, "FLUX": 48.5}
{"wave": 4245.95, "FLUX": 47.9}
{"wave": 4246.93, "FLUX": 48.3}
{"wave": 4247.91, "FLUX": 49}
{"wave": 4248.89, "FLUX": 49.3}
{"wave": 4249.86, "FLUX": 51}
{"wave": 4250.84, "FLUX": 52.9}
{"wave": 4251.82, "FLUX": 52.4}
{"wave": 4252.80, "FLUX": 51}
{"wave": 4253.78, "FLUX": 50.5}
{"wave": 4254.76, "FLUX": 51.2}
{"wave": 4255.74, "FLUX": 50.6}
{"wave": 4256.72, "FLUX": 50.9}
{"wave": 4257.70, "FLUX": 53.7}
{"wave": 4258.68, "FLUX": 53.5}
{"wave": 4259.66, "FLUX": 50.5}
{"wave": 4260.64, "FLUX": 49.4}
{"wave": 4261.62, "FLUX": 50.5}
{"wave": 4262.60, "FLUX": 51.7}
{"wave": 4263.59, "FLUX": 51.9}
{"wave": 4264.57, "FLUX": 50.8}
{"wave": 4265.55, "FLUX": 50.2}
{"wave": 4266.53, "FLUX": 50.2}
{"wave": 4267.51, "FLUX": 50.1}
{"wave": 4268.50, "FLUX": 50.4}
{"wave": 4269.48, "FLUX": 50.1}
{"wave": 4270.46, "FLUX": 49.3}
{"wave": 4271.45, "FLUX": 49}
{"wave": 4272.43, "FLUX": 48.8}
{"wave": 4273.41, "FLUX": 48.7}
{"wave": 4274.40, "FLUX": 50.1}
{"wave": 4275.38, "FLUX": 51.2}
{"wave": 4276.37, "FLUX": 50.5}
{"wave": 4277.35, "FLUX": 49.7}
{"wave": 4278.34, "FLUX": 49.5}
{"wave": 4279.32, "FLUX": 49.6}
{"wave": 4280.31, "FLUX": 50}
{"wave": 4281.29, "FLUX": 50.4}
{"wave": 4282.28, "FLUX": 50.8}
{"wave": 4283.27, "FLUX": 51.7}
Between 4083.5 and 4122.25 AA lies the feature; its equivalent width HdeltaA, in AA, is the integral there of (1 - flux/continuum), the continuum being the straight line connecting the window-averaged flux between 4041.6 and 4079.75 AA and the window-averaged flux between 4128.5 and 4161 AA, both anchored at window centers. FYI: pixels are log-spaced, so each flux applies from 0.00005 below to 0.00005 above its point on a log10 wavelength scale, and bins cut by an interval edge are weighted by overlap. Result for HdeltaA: -4.4 AA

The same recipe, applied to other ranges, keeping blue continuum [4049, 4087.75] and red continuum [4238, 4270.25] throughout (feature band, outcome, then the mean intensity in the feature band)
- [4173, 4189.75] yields 1.1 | 50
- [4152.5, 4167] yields 0.4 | 53.1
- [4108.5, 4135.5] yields -2.2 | 60.5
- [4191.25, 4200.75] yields 0.5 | 50.3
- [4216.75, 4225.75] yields 0.5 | 49.1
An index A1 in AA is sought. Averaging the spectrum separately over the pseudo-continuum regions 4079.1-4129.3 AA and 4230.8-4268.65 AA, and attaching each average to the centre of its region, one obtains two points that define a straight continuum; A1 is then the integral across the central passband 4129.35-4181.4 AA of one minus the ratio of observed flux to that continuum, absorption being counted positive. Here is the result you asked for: 3.8 AA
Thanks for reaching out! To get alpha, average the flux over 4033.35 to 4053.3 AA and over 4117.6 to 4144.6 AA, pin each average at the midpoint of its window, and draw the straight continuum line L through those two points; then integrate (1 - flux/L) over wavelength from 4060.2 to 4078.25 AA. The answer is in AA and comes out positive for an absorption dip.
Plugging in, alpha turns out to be 0.28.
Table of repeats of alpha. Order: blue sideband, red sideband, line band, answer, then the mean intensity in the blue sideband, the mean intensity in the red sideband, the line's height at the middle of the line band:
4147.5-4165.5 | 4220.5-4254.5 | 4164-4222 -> 1.7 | 53.1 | 50.9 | 52.1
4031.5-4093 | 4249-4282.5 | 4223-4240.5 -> 0.0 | 58.5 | 50.6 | 51.9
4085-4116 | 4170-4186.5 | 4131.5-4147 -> 0.0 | 63.8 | 50.3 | 57.1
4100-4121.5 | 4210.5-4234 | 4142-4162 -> 1.7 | 63.5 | 50.9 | 58.9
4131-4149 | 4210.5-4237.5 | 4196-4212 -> 0.9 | 56.9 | 51.3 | 52.6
